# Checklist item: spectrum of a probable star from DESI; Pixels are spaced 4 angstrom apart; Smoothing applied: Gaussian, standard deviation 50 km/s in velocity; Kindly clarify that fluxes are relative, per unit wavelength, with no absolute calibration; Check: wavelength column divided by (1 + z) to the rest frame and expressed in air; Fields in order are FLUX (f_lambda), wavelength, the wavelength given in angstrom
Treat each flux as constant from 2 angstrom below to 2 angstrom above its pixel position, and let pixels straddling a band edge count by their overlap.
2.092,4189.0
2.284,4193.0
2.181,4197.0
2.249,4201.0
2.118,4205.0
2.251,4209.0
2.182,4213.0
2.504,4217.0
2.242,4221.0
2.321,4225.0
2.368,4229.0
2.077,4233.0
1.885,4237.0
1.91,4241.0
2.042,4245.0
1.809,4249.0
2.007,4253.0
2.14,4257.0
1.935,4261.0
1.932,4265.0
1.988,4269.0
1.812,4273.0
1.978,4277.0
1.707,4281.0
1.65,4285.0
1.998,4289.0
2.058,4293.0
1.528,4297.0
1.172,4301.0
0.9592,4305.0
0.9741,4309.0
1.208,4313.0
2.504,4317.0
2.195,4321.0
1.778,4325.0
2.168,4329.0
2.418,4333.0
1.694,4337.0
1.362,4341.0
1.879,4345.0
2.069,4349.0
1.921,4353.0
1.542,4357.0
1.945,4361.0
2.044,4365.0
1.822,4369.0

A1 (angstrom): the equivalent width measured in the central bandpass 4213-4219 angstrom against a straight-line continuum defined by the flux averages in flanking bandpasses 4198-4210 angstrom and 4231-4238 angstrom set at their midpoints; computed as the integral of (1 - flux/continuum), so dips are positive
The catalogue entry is -0.8 angstrom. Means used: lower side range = 2.2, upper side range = 1.99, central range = 2.4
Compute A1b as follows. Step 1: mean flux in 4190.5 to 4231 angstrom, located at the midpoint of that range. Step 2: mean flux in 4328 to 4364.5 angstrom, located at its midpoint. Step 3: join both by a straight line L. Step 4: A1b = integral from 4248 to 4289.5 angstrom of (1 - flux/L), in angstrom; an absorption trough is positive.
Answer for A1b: 3.97 angstrom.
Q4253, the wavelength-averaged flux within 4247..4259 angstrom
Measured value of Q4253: 1.99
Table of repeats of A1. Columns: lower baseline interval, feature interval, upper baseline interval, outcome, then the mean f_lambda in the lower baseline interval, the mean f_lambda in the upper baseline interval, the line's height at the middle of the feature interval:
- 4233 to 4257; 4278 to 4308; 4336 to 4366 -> 5.02 angstrom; 1.96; 1.8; 1.89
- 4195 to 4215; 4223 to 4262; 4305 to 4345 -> 0.23 angstrom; 2.2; 1.77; 2.06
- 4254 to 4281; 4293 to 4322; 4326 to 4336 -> 7.99 angstrom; 1.95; 2.18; 2.09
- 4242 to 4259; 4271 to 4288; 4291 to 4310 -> -1.85 angstrom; 1.99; 1.36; 1.62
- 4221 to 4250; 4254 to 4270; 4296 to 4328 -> -0.84 angstrom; 2.08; 1.56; 1.9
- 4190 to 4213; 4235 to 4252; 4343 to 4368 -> 1.65 angstrom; 2.21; 1.9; 2.12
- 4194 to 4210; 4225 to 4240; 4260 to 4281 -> -0.38 angstrom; 2.2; 1.91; 2.07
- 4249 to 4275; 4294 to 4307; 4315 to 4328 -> 4.99 angstrom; 1.96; 2.16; 2.09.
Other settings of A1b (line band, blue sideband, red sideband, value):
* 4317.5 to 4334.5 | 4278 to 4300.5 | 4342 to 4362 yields -3.36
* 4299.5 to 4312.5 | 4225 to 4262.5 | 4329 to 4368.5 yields 6.00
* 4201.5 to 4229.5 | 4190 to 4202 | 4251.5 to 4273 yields -1.63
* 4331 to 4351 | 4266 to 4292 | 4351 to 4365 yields -0.44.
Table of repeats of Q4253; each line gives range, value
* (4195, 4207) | 2.18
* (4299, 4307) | 1.07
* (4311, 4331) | 1.97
